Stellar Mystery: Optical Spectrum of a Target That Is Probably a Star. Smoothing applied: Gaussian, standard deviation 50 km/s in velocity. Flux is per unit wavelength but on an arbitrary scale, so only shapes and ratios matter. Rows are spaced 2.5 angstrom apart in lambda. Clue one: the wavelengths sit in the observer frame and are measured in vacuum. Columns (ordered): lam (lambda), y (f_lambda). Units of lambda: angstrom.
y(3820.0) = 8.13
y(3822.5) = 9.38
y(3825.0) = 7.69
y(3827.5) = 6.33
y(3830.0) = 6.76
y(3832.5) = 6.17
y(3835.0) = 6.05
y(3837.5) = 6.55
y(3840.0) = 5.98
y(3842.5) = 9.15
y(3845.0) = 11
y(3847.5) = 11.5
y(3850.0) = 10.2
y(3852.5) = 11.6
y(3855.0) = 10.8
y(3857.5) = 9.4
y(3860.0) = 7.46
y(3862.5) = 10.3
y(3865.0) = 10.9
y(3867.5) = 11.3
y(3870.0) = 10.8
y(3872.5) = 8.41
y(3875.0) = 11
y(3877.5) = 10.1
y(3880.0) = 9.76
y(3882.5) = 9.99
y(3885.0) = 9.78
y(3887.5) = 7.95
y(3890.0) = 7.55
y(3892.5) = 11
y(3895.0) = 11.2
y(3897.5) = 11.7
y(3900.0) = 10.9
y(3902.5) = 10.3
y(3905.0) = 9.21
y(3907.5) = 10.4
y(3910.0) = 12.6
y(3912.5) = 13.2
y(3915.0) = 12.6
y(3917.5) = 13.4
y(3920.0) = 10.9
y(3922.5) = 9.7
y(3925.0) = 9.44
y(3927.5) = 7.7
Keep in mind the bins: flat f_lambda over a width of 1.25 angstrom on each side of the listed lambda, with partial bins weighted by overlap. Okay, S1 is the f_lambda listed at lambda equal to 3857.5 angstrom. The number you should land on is 9.4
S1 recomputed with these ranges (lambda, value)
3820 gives 8.13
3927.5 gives 7.7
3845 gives 11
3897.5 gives 11.7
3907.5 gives 10.4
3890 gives 7.55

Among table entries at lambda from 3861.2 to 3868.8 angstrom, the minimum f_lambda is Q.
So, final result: 10.3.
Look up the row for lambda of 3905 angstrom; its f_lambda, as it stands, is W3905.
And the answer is 9.21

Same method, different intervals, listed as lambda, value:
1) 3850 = 10.2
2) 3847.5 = 11.5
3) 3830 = 6.76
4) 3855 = 10.8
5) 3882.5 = 9.99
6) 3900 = 10.9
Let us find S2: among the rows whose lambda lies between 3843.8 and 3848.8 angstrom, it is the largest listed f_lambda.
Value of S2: 11.5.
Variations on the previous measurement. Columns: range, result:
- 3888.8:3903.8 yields 11.7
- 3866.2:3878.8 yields 11.3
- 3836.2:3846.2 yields 11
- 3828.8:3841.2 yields 6.76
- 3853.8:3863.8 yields 10.8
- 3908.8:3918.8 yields 13.4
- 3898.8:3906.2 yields 10.9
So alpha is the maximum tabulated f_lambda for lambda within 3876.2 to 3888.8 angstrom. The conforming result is 10.1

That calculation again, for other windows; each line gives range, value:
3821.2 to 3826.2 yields 9.38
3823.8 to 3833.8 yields 7.69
